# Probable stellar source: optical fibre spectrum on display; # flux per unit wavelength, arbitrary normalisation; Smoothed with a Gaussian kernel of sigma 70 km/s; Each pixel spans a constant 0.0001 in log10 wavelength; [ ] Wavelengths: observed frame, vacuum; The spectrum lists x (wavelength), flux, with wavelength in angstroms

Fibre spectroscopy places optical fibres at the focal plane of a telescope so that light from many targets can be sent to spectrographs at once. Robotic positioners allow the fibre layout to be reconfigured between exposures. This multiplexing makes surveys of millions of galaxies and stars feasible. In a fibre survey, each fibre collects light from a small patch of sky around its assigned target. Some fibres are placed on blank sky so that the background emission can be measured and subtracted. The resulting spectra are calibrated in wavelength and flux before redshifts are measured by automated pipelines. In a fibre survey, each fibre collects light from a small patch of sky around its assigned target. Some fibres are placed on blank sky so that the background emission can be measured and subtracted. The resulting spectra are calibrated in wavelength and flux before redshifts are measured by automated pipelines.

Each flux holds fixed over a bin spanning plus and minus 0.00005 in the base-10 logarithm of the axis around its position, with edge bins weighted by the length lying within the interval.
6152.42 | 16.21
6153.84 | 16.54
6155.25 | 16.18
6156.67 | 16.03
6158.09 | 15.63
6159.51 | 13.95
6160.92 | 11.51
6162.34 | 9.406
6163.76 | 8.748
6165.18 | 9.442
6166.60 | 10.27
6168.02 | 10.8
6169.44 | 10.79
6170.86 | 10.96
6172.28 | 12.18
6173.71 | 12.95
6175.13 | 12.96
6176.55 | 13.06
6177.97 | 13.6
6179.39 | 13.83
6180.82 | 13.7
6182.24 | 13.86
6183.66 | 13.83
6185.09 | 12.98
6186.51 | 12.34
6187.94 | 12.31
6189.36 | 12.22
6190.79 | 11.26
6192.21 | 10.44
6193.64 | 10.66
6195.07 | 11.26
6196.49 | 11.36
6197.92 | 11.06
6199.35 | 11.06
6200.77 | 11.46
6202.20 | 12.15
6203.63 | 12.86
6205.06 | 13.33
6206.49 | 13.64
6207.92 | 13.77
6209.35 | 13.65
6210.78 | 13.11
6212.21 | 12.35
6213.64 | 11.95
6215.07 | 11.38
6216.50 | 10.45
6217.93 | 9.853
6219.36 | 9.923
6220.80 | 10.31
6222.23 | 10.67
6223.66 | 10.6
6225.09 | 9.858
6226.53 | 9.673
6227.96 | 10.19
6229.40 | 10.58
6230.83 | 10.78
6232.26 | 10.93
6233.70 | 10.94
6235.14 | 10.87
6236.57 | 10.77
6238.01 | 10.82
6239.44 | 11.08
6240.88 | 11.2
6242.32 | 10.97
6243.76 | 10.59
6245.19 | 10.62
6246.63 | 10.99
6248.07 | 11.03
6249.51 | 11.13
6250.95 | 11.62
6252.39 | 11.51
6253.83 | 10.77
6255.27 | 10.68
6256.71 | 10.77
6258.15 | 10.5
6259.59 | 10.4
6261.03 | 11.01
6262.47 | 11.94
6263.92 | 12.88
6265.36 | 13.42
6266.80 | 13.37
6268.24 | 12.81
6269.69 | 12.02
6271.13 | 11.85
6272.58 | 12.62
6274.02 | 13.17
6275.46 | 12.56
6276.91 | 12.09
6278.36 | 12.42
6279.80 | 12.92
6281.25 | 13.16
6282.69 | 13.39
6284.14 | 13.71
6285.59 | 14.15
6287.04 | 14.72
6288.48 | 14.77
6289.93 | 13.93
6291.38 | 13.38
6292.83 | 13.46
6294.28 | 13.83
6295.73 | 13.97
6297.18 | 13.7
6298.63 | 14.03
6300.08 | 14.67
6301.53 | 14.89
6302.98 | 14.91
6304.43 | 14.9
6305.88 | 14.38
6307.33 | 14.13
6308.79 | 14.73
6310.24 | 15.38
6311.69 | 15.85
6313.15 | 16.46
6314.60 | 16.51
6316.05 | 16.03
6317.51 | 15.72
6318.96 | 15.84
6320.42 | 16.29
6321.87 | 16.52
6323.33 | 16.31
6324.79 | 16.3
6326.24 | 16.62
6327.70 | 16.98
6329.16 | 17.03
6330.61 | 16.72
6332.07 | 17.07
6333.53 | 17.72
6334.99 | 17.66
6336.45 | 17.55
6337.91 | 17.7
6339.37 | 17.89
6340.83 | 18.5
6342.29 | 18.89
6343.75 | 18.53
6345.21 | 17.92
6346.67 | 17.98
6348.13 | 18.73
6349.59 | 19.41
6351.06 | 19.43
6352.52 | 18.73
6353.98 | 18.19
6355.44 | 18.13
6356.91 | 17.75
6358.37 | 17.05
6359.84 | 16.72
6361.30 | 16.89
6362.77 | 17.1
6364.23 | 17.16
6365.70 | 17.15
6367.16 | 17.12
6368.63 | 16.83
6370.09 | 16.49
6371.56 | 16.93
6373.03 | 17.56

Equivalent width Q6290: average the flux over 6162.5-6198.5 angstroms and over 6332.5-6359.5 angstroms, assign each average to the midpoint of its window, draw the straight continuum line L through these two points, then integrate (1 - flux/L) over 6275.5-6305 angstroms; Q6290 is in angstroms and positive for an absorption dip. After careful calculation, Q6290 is 4.1 angstroms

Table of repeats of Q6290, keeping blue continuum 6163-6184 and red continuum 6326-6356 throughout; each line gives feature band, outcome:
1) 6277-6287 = 1.6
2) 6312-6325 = 0.7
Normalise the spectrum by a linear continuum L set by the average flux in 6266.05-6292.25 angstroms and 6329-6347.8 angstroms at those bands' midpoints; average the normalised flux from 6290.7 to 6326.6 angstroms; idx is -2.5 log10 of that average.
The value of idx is 0.03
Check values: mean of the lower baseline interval 13.2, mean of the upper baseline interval 17.8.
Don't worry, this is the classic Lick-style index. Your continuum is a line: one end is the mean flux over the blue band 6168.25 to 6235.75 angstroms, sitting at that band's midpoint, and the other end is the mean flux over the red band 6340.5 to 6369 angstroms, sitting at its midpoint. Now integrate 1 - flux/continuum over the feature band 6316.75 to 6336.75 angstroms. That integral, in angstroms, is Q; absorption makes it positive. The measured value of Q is 0.1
